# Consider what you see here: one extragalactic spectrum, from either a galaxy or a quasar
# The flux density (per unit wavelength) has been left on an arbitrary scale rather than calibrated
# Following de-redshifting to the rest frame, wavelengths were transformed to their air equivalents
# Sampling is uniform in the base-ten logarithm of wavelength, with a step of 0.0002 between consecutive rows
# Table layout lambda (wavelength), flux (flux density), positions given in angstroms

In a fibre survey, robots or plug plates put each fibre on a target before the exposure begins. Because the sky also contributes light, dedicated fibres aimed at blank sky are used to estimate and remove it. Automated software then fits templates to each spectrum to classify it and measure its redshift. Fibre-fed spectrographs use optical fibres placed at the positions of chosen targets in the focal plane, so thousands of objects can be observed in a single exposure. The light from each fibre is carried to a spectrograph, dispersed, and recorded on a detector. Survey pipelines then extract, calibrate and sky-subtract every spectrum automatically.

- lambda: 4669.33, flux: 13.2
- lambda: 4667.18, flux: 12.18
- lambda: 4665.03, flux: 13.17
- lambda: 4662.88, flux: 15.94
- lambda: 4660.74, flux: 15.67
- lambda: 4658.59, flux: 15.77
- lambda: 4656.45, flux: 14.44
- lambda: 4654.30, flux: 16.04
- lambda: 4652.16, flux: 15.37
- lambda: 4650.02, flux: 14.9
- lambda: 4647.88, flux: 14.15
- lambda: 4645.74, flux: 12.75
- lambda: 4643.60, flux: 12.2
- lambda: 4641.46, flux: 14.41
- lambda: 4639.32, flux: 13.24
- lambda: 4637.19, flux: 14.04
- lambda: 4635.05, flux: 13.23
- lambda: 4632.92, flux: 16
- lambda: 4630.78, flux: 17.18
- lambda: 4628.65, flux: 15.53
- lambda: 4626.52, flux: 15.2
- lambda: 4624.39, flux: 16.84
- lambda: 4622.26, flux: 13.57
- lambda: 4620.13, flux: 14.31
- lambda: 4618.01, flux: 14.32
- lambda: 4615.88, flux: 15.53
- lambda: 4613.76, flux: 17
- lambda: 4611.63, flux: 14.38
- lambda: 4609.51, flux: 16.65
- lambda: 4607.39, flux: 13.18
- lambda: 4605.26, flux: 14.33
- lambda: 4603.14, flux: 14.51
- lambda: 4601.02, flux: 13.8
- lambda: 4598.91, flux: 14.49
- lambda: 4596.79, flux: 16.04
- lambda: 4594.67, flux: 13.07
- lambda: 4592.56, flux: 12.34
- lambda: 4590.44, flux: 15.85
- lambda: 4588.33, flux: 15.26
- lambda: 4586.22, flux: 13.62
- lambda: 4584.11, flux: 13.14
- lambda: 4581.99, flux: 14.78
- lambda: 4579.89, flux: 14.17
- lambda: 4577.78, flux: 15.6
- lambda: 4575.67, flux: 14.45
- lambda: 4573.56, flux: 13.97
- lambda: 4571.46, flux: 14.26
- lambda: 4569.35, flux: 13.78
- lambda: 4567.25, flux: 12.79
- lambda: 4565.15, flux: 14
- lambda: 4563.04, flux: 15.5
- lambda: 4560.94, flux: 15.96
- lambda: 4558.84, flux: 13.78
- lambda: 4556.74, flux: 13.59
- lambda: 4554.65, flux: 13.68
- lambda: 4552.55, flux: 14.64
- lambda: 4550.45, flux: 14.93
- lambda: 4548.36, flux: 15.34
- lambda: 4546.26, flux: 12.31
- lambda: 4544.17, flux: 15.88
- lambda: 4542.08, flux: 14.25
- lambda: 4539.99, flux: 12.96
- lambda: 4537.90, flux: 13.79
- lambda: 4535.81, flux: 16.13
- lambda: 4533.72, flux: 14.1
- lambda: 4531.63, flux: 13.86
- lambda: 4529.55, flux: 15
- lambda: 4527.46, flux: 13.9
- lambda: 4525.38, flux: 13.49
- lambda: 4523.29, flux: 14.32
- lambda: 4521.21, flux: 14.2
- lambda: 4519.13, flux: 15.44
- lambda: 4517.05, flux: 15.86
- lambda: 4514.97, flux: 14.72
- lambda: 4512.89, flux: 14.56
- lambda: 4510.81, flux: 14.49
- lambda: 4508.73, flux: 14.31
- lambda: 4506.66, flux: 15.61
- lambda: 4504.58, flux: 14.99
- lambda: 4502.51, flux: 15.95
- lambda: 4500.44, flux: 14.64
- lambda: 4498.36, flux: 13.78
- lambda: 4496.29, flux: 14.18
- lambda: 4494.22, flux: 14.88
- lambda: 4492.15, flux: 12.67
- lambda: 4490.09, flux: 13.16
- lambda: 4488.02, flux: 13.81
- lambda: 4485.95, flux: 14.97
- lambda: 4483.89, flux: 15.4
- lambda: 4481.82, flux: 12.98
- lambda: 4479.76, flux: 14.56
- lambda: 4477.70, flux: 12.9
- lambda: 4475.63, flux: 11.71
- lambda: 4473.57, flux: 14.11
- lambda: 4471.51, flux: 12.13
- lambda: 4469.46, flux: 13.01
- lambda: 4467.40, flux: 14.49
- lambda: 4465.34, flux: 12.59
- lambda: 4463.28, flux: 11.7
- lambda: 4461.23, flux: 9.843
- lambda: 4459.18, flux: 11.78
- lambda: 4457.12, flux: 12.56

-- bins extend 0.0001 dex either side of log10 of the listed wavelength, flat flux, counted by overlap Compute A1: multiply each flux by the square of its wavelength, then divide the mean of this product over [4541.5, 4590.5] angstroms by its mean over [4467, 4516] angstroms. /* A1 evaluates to 1.05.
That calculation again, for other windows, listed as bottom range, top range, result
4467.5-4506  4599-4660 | 1.13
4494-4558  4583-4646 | 1.04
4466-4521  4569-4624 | 1.07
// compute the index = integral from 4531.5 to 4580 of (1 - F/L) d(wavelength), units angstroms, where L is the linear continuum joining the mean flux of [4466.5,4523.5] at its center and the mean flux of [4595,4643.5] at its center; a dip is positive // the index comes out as 0.6 angstroms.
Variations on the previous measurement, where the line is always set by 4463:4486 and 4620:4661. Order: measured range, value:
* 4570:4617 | -0.7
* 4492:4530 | -2.6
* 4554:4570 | -0.1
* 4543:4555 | -0.5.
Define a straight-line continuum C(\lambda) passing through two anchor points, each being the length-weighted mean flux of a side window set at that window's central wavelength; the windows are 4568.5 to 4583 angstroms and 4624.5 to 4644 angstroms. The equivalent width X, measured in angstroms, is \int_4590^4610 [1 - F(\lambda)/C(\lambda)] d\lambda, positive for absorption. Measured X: 0.3 angstroms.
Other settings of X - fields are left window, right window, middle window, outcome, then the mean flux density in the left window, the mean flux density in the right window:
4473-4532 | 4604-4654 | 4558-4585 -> 0.4 angstroms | 14.3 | 14.7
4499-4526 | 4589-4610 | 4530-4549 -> 0.5 angstroms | 14.8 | 14.4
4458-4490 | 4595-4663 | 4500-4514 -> -1.6 angstroms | 13.1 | 14.8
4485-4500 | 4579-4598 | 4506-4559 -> -1.4 angstroms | 13.9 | 14.3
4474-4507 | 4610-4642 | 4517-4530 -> -0.1 angstroms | 14.1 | 15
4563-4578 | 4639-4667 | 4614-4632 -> -1.4 angstroms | 14.1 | 14.4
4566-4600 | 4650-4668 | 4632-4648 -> 1.1 angstroms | 14.2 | 14.9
